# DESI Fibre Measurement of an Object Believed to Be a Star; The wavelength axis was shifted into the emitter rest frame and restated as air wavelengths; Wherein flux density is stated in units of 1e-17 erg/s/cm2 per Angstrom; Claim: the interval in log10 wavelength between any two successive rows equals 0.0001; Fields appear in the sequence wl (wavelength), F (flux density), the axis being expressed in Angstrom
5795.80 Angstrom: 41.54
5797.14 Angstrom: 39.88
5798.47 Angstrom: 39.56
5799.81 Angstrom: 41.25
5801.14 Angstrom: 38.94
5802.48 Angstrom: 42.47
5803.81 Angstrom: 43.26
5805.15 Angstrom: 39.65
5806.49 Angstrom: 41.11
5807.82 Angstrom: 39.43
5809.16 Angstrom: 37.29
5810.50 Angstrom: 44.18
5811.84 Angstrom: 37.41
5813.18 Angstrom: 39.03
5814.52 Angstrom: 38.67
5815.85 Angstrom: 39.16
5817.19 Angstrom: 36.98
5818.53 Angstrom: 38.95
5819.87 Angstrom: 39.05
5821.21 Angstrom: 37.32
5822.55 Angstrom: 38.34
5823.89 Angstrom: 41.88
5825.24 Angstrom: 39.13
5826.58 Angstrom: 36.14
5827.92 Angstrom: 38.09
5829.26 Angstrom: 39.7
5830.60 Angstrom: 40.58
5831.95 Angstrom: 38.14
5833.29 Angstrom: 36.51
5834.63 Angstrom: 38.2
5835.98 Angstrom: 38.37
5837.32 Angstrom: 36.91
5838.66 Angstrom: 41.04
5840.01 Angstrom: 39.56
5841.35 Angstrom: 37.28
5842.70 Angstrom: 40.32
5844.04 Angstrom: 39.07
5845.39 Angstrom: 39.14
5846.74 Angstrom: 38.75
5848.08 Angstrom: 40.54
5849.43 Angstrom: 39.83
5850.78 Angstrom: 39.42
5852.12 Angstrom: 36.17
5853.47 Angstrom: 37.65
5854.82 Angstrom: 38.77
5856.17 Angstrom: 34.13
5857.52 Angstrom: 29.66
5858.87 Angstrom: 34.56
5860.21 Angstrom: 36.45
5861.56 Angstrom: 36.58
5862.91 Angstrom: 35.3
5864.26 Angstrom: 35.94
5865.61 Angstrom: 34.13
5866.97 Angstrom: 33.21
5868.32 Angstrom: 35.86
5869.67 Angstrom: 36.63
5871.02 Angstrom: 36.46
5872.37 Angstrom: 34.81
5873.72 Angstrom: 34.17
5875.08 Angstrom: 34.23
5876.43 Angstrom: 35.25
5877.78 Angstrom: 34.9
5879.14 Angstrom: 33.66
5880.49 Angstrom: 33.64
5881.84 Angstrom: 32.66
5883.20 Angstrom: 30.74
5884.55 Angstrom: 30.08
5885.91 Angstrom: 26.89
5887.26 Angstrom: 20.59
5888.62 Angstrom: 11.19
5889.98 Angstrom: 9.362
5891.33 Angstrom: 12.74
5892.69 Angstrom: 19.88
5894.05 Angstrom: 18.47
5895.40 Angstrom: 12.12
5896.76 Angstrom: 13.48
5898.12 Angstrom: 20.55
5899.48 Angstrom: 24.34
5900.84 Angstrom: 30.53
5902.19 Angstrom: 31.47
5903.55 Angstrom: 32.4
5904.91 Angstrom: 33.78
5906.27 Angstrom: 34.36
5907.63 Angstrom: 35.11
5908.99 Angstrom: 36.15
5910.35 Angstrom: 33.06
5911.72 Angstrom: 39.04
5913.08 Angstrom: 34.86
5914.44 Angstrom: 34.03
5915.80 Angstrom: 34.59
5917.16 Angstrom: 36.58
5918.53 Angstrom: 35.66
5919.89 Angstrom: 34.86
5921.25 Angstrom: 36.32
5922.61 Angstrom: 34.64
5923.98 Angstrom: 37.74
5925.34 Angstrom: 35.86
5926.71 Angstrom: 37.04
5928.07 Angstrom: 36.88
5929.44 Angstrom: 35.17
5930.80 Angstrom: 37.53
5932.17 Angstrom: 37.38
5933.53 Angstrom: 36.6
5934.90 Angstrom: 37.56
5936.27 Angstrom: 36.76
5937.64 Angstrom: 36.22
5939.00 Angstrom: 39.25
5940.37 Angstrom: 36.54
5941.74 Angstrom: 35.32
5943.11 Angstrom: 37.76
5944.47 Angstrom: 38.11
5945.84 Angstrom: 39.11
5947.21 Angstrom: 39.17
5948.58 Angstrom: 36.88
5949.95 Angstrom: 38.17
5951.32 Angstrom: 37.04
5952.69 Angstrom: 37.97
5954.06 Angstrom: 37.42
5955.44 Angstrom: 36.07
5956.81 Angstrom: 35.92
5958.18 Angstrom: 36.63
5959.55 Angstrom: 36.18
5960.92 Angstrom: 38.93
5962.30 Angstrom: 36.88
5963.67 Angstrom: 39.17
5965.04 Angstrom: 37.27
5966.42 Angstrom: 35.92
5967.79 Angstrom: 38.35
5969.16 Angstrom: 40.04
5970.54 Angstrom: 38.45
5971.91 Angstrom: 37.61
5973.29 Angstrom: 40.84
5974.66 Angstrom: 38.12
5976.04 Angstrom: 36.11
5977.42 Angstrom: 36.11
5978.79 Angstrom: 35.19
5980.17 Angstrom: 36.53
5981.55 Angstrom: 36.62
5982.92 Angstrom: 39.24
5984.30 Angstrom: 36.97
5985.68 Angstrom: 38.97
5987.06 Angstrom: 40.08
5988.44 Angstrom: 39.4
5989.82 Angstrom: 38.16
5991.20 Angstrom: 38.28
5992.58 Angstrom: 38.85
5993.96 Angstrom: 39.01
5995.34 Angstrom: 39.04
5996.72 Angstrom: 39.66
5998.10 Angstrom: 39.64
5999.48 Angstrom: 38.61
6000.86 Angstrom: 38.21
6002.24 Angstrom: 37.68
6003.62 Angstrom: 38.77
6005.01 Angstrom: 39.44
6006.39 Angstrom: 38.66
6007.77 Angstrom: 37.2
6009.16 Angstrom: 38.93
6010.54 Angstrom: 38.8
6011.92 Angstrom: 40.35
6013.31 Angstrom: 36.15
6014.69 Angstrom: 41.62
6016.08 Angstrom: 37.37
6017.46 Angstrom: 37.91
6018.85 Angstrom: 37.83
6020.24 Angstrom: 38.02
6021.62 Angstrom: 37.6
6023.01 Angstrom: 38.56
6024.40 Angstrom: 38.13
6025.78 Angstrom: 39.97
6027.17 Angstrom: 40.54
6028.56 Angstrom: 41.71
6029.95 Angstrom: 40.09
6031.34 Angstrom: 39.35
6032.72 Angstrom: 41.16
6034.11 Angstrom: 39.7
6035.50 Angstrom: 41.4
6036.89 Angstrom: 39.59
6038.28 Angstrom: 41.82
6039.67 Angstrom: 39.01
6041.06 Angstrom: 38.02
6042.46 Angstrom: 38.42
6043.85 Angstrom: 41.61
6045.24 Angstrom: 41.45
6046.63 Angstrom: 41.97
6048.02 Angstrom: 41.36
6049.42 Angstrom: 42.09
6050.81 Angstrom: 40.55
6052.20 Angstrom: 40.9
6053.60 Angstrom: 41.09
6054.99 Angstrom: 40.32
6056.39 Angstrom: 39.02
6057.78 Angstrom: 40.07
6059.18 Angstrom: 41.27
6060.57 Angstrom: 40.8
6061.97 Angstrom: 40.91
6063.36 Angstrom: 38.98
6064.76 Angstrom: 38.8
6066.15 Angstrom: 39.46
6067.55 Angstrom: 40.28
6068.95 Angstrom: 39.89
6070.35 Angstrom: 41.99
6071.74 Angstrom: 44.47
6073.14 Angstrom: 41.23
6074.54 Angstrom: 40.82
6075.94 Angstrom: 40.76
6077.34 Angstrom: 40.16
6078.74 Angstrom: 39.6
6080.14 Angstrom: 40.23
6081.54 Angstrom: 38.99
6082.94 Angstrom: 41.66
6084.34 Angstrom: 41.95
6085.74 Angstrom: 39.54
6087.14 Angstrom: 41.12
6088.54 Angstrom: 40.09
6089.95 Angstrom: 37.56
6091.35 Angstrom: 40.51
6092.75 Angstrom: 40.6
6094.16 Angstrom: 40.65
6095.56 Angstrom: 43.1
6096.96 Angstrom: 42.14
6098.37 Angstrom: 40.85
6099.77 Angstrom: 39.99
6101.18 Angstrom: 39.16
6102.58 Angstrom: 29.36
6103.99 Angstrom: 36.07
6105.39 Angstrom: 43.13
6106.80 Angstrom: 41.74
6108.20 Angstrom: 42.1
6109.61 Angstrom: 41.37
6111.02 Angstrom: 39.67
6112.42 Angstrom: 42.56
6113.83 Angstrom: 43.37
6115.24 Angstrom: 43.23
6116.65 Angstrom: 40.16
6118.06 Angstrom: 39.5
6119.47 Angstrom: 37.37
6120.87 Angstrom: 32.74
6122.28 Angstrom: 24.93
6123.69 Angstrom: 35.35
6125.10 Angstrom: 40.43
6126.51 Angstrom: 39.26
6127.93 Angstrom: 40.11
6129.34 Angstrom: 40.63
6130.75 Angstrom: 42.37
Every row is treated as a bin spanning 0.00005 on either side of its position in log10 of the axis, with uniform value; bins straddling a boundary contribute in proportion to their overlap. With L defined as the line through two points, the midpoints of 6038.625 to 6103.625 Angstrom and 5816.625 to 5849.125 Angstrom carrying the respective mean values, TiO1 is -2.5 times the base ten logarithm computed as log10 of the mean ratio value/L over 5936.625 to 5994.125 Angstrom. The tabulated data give 0.05 mag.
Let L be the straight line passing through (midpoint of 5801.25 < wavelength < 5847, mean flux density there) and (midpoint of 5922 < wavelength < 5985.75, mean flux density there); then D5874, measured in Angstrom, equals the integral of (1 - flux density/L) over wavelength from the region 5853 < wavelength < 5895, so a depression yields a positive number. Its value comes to 8.78 Angstrom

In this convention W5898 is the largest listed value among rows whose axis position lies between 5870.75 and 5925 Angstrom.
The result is 39.04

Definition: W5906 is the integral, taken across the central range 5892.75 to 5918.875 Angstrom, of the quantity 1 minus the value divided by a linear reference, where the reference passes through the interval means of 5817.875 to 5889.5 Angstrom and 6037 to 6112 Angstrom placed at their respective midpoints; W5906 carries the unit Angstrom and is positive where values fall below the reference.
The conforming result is 5.04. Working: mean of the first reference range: 35.7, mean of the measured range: 29.7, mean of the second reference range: 40.4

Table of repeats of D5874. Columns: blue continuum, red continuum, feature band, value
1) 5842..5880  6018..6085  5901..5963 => 2.4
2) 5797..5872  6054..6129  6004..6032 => 0.3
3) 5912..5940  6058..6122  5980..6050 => -1.5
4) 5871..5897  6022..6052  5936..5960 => -4.1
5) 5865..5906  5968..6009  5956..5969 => -0.6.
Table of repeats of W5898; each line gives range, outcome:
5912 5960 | 39.25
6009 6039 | 41.82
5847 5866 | 40.54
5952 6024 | 41.62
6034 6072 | 44.47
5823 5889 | 41.88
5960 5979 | 40.84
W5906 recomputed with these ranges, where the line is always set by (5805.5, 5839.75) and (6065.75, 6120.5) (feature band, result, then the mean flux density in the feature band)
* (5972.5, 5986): 0.8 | 37.4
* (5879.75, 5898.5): 8.7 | 20.9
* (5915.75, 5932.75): 1.4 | 36.2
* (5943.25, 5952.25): 0.3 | 38.1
